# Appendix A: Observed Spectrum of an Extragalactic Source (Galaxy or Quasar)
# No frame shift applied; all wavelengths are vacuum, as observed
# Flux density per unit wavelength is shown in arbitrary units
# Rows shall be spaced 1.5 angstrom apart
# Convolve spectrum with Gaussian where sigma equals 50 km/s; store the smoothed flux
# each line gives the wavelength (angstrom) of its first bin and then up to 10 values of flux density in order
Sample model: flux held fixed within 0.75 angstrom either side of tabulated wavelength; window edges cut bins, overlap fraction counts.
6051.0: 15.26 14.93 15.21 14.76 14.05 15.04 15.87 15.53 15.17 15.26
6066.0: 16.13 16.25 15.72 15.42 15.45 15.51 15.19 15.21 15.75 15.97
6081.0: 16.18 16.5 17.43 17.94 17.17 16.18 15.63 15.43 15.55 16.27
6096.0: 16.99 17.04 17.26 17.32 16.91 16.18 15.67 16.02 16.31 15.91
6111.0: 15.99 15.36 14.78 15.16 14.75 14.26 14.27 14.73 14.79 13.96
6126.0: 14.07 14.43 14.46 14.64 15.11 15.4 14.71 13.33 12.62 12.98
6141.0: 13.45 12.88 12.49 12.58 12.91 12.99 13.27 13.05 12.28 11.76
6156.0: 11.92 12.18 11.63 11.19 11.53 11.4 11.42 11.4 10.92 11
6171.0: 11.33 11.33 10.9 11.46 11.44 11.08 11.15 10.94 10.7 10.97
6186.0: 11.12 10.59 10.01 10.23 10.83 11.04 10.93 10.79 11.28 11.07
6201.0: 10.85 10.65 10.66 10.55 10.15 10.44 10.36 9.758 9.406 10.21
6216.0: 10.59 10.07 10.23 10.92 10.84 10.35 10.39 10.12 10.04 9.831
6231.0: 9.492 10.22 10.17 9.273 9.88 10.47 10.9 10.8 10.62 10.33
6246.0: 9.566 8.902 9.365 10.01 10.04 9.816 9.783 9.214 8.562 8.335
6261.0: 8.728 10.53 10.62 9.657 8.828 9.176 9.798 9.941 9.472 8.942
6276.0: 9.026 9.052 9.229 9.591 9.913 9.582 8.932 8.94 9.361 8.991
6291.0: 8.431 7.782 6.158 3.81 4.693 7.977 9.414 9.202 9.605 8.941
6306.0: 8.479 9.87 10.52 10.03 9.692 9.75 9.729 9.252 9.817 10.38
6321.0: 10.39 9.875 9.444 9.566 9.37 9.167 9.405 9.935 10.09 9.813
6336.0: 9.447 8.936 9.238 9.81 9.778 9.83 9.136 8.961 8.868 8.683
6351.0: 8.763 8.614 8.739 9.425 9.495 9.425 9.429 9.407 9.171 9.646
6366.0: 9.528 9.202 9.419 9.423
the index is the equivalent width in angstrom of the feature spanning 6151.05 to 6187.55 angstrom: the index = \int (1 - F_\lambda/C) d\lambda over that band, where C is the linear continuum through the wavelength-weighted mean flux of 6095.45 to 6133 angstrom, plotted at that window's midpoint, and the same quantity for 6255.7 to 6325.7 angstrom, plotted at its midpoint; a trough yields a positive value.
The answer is 5.6 angstrom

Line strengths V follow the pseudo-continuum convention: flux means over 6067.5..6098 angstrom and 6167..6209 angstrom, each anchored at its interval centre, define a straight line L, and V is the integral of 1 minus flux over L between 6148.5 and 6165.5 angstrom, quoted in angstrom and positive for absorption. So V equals 0.6 angstrom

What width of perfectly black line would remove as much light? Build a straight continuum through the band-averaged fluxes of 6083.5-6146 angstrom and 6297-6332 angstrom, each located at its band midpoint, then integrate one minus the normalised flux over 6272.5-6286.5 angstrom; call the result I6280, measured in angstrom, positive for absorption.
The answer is 1.6 angstrom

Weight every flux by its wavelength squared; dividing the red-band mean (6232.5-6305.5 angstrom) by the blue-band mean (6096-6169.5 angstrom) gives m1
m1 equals 0.69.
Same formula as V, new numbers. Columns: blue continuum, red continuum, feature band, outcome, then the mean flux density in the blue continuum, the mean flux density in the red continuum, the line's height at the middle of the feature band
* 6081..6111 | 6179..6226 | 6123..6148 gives 0.9 angstrom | 16.5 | 10.6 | 14.3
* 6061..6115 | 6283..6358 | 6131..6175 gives 5.4 angstrom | 16.1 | 9.08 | 14.1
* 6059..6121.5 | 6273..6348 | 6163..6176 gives 2.2 angstrom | 15.9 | 9.13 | 13.5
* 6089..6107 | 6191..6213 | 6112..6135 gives 0.4 angstrom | 16.4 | 10.6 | 15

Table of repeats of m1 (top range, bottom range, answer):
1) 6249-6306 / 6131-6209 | 0.79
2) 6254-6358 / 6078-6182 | 0.69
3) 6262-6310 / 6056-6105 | 0.59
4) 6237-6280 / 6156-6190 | 0.89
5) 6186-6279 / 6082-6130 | 0.66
